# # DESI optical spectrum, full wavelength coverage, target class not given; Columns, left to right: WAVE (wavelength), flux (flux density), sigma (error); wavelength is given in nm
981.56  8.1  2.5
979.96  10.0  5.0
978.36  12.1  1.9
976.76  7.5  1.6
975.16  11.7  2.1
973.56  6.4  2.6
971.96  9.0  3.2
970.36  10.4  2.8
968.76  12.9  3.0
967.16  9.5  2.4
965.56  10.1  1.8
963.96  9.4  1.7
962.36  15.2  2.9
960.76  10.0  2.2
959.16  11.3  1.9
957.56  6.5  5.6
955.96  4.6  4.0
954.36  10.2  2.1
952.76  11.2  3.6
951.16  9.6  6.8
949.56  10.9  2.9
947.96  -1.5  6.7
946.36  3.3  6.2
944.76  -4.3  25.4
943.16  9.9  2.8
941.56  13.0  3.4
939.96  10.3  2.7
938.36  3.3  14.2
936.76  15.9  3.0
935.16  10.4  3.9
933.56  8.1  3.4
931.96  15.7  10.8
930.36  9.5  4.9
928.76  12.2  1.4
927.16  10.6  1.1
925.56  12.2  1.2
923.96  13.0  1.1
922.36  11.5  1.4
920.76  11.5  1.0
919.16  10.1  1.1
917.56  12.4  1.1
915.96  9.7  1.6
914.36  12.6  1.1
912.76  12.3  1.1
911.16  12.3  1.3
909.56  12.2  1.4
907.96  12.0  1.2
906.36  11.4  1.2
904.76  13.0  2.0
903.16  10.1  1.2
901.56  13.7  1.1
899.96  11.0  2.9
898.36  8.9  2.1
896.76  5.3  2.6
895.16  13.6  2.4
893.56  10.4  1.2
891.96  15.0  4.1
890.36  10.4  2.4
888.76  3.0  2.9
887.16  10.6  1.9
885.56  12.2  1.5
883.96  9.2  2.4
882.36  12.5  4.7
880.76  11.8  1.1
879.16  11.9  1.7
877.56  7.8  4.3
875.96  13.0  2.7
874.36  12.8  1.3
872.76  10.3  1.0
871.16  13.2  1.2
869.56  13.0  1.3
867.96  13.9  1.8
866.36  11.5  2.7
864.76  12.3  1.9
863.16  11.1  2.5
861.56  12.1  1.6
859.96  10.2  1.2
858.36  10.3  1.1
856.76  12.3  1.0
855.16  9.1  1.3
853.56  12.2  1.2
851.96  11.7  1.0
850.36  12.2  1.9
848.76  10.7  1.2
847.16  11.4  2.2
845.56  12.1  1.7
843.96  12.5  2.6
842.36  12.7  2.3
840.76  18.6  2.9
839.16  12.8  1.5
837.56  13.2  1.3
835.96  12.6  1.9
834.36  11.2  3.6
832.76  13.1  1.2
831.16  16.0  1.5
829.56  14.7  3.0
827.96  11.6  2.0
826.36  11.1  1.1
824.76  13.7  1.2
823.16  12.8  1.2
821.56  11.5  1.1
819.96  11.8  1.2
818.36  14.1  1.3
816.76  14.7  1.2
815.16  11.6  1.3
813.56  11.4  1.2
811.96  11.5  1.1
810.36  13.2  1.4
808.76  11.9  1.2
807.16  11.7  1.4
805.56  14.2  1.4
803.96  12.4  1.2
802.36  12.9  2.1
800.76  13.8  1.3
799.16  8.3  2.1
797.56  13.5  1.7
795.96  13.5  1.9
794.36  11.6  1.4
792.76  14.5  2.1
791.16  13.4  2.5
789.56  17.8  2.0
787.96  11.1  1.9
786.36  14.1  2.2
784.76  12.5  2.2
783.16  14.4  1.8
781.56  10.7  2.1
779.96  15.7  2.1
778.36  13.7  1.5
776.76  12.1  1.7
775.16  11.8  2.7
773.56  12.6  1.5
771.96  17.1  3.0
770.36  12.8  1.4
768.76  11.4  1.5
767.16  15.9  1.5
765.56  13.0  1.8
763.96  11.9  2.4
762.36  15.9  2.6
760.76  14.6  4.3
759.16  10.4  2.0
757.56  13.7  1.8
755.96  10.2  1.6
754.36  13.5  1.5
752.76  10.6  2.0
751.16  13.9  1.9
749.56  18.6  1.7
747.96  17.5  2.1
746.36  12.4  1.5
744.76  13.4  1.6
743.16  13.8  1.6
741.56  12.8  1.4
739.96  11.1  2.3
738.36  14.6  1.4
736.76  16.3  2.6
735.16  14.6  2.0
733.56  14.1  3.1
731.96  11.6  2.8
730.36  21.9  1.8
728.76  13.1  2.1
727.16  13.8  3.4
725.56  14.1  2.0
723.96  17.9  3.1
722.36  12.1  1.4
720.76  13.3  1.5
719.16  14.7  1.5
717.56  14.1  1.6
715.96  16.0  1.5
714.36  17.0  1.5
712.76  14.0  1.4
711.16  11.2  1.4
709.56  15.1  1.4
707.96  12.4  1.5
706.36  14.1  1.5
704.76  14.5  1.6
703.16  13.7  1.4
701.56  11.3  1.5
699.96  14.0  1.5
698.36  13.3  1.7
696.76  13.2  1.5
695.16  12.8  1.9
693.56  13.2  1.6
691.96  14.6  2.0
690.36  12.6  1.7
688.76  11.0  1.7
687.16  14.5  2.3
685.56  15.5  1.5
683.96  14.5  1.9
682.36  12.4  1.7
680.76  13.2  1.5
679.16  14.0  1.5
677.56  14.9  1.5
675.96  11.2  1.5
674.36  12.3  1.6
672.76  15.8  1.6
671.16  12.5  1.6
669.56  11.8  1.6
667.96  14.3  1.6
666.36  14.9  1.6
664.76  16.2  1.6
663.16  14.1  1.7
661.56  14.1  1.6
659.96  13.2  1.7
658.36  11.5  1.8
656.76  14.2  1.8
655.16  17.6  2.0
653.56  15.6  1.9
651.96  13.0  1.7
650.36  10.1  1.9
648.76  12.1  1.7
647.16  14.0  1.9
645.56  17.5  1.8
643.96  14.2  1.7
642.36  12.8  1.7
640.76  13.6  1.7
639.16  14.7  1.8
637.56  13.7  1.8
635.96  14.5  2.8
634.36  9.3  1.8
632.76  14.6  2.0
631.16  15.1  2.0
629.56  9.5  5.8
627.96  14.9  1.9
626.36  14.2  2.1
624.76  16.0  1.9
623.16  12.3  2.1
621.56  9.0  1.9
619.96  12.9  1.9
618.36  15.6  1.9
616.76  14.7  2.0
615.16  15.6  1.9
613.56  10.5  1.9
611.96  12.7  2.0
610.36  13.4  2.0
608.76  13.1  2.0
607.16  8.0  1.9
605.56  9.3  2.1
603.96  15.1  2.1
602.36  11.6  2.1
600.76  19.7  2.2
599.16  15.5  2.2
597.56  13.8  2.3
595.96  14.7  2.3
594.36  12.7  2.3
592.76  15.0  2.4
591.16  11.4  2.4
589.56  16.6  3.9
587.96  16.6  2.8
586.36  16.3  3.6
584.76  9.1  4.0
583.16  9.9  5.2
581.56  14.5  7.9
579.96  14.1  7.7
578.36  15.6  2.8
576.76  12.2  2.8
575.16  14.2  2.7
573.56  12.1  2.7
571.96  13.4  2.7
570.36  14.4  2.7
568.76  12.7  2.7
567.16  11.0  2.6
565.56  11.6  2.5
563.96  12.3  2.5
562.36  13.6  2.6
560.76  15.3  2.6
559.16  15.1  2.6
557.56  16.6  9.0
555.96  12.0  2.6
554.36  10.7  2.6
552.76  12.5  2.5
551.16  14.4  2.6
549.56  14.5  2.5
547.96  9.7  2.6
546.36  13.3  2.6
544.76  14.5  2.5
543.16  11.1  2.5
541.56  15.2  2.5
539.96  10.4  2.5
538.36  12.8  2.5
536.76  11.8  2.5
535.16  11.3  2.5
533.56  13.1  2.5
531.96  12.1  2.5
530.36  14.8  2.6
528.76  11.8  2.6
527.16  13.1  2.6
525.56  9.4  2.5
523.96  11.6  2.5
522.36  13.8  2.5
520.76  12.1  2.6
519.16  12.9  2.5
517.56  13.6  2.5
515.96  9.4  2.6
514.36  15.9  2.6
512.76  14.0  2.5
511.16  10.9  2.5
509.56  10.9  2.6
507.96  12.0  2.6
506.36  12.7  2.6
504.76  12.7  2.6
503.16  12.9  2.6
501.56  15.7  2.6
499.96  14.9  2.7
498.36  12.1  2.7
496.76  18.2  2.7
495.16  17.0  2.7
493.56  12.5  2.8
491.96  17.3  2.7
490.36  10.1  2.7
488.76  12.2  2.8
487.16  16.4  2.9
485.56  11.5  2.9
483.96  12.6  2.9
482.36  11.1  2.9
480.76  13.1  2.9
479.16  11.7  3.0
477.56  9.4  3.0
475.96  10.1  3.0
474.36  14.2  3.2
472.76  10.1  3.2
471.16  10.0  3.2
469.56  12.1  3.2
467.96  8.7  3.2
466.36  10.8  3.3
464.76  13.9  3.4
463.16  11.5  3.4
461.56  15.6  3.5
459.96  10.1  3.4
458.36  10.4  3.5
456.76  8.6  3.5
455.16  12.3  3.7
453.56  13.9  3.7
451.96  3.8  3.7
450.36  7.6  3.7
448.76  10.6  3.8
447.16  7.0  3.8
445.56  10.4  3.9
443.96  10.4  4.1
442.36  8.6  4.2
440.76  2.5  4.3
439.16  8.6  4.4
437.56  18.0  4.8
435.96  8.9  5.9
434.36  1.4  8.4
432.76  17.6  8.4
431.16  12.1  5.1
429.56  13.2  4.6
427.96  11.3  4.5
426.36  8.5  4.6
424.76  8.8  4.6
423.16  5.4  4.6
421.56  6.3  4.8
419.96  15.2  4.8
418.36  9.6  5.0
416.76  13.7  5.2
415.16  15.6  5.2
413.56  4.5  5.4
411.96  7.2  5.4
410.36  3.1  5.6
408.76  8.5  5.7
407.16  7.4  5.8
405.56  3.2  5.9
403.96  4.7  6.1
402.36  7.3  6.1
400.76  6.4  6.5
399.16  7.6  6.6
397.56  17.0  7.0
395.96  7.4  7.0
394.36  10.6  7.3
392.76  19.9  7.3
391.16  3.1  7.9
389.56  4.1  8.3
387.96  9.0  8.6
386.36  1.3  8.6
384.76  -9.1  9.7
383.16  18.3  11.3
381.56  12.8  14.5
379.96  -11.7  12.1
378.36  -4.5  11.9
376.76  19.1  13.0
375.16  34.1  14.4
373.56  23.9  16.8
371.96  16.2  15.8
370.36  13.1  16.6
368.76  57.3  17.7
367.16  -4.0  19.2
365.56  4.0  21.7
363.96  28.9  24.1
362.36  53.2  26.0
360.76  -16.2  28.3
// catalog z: 0.113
